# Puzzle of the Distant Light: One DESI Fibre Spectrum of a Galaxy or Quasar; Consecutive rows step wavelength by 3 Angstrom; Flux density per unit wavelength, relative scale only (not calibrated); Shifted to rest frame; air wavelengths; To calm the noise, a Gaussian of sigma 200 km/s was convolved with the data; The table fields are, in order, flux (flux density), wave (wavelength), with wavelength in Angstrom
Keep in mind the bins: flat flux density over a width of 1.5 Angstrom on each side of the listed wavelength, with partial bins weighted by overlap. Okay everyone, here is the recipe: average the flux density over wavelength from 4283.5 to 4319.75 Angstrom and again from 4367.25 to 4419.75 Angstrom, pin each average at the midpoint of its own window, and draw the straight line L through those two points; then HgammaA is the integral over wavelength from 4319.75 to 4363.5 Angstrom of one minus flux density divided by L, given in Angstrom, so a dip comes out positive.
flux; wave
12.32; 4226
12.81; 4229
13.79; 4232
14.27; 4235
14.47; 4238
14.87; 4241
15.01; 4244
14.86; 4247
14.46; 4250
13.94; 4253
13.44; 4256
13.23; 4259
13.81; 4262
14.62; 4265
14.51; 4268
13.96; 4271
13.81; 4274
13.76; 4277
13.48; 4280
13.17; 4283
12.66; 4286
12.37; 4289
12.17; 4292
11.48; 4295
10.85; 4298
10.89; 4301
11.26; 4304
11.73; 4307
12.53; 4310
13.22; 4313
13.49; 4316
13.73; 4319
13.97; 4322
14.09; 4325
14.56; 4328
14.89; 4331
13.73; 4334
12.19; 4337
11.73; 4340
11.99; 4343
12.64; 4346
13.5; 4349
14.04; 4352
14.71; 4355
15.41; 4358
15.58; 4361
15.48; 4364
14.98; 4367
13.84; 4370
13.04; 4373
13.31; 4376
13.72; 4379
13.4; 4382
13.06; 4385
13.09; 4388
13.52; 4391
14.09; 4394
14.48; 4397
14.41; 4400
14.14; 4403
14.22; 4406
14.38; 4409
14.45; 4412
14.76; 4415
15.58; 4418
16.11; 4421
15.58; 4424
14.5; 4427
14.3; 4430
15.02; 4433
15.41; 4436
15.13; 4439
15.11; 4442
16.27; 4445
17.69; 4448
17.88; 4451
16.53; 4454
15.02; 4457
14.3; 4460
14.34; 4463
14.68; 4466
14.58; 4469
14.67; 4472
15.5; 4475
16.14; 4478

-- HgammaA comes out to -2.8 Angstrom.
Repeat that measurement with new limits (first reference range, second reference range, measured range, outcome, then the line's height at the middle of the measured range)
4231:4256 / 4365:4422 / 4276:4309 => 5.0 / 14.3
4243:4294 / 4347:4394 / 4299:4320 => 2.3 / 13.8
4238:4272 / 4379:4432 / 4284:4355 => 7.4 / 14.3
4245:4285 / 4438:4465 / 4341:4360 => 1.4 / 14.8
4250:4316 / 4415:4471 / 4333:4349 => 1.5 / 13.8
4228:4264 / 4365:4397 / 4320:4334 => -0.4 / 13.8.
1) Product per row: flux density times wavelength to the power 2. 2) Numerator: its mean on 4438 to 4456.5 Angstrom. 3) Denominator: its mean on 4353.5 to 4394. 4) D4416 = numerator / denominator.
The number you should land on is 1.20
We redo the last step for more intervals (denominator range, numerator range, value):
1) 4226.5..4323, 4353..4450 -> 1.17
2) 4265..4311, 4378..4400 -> 1.13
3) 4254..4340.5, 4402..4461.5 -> 1.24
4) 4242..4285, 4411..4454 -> 1.21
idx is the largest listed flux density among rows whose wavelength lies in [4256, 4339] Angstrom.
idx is 14.89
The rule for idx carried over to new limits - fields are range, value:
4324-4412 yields 15.58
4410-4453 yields 17.88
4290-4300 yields 12.17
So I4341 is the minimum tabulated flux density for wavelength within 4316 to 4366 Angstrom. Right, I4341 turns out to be 11.73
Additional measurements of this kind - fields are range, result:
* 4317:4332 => 13.73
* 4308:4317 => 12.53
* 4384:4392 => 13.06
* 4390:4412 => 13.52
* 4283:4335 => 10.85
